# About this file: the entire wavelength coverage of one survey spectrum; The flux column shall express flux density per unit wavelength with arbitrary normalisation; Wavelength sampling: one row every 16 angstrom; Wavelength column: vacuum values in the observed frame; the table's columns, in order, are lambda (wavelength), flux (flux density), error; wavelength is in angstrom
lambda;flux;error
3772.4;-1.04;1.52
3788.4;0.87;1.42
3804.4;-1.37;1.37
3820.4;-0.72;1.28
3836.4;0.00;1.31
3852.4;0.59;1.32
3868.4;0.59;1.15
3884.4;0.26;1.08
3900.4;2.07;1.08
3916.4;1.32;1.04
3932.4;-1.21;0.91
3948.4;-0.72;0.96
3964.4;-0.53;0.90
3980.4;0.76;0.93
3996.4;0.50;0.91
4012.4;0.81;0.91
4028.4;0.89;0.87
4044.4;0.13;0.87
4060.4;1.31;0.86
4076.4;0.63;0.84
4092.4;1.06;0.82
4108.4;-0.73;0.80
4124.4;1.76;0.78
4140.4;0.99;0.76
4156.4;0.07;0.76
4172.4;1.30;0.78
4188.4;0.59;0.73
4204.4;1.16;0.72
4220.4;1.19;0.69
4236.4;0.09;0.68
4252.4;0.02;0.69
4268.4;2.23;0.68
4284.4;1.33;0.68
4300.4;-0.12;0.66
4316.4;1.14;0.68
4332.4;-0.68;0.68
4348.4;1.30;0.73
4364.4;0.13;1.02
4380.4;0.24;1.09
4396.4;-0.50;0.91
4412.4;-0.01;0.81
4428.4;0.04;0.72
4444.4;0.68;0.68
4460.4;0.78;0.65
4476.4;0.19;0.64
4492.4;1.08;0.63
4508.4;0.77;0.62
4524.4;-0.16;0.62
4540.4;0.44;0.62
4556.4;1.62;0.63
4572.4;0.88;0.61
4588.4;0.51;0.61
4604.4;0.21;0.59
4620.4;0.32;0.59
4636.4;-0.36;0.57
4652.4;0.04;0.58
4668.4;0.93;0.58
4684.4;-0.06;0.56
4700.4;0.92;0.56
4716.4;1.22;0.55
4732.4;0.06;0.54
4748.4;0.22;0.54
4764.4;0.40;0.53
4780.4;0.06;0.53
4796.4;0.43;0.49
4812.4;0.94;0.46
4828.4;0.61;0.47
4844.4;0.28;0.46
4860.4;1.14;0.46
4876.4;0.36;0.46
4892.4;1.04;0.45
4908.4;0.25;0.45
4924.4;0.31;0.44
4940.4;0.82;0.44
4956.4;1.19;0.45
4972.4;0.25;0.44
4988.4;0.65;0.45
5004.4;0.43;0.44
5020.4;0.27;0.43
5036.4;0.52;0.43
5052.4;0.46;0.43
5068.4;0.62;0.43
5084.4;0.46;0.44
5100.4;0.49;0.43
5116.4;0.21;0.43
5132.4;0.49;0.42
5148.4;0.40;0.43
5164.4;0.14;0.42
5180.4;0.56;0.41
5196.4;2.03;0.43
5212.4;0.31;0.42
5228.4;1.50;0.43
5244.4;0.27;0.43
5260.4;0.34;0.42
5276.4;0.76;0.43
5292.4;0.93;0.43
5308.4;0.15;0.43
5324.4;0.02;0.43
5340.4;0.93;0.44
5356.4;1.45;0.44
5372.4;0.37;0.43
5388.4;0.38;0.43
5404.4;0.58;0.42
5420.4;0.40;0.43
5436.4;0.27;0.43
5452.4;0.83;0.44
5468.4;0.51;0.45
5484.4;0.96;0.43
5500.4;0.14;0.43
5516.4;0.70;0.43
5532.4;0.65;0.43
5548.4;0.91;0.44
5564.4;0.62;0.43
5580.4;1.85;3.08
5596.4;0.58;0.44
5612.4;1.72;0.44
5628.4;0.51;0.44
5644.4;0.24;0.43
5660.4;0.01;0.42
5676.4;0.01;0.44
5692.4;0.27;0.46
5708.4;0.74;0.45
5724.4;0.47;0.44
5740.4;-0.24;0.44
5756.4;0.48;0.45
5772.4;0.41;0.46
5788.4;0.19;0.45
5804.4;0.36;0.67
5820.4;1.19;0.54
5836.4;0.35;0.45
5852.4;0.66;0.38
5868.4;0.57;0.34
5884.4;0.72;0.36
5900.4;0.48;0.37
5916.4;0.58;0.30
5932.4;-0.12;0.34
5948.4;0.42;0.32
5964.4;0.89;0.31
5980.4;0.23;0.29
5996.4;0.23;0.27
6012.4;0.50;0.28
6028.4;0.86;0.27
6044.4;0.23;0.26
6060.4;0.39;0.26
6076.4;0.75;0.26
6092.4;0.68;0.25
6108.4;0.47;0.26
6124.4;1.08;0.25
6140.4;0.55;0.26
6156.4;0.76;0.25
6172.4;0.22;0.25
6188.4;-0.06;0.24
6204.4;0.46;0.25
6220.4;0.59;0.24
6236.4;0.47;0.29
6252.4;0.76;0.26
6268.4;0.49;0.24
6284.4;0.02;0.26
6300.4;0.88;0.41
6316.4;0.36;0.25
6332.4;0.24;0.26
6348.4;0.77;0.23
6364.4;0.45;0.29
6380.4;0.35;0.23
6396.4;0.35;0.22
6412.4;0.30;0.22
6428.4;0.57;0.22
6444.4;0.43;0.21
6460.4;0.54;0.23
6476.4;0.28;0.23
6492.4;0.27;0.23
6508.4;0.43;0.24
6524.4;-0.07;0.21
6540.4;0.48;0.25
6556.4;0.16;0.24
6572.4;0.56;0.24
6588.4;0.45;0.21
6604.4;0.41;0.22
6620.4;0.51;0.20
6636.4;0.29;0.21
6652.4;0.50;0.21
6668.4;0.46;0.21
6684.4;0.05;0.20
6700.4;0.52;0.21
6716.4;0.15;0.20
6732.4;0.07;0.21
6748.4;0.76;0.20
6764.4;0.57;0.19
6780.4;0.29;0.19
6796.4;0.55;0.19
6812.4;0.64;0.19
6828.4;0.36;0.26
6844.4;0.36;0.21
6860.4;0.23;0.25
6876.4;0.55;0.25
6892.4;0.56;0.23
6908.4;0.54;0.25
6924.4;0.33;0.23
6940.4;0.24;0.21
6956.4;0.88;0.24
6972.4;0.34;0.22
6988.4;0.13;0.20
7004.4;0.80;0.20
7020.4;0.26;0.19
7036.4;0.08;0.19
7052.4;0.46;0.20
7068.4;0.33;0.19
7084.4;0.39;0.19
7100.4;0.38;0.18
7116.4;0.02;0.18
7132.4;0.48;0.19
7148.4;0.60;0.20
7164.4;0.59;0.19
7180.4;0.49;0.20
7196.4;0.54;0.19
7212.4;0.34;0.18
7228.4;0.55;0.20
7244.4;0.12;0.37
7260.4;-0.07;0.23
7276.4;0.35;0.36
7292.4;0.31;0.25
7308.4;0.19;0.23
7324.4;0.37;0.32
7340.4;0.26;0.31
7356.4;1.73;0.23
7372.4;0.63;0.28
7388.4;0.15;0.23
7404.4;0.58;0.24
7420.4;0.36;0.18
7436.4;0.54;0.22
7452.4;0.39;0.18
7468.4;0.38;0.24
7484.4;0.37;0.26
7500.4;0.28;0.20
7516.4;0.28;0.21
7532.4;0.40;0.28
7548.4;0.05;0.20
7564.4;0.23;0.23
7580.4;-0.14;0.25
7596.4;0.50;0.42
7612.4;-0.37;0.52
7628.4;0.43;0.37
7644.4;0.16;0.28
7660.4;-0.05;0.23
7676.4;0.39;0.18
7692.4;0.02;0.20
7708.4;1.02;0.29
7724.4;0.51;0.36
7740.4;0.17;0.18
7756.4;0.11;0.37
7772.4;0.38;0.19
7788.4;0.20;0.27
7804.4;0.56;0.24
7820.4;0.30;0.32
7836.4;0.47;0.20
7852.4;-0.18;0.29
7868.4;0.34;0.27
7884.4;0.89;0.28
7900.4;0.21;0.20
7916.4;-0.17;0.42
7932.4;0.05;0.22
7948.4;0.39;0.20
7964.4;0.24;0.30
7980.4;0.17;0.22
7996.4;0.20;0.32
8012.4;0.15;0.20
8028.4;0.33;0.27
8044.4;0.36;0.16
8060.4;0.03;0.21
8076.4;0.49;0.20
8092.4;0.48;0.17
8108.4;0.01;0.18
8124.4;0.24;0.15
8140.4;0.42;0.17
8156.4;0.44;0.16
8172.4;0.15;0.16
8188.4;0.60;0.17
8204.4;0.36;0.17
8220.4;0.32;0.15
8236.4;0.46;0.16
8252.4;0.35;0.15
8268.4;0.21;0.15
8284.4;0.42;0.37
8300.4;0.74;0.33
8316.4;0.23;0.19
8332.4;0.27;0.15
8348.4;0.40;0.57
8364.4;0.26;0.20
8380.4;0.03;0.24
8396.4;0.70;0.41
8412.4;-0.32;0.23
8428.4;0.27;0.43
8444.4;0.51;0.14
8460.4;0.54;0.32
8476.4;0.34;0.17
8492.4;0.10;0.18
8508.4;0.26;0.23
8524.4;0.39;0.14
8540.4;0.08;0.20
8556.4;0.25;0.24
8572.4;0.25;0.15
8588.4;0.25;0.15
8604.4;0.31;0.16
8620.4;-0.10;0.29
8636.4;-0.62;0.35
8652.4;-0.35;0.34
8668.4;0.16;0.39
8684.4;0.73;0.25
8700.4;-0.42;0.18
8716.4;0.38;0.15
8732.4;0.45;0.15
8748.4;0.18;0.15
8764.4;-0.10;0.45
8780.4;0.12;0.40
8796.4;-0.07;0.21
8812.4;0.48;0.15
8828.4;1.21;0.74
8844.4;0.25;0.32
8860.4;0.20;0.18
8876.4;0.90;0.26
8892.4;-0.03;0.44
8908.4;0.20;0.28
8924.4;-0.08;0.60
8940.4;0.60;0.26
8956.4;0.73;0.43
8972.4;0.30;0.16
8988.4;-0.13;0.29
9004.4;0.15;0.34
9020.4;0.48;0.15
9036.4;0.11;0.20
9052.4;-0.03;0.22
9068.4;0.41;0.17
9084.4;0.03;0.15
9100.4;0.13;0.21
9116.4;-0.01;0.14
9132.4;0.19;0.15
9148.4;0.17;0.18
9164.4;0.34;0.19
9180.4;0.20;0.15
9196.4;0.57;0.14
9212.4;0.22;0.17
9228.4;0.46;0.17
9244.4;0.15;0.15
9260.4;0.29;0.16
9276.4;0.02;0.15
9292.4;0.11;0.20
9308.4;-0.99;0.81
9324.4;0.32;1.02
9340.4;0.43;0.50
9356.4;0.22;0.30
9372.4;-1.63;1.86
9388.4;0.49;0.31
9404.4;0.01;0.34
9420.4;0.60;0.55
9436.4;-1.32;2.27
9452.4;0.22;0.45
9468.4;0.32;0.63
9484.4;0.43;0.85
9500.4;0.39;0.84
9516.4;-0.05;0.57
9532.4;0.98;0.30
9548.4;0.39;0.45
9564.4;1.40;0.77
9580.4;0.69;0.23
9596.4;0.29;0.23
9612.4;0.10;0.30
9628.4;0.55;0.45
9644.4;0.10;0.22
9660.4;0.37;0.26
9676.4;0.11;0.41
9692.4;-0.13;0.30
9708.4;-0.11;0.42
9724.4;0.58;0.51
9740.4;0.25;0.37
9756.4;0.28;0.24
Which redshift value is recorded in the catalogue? 0.12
